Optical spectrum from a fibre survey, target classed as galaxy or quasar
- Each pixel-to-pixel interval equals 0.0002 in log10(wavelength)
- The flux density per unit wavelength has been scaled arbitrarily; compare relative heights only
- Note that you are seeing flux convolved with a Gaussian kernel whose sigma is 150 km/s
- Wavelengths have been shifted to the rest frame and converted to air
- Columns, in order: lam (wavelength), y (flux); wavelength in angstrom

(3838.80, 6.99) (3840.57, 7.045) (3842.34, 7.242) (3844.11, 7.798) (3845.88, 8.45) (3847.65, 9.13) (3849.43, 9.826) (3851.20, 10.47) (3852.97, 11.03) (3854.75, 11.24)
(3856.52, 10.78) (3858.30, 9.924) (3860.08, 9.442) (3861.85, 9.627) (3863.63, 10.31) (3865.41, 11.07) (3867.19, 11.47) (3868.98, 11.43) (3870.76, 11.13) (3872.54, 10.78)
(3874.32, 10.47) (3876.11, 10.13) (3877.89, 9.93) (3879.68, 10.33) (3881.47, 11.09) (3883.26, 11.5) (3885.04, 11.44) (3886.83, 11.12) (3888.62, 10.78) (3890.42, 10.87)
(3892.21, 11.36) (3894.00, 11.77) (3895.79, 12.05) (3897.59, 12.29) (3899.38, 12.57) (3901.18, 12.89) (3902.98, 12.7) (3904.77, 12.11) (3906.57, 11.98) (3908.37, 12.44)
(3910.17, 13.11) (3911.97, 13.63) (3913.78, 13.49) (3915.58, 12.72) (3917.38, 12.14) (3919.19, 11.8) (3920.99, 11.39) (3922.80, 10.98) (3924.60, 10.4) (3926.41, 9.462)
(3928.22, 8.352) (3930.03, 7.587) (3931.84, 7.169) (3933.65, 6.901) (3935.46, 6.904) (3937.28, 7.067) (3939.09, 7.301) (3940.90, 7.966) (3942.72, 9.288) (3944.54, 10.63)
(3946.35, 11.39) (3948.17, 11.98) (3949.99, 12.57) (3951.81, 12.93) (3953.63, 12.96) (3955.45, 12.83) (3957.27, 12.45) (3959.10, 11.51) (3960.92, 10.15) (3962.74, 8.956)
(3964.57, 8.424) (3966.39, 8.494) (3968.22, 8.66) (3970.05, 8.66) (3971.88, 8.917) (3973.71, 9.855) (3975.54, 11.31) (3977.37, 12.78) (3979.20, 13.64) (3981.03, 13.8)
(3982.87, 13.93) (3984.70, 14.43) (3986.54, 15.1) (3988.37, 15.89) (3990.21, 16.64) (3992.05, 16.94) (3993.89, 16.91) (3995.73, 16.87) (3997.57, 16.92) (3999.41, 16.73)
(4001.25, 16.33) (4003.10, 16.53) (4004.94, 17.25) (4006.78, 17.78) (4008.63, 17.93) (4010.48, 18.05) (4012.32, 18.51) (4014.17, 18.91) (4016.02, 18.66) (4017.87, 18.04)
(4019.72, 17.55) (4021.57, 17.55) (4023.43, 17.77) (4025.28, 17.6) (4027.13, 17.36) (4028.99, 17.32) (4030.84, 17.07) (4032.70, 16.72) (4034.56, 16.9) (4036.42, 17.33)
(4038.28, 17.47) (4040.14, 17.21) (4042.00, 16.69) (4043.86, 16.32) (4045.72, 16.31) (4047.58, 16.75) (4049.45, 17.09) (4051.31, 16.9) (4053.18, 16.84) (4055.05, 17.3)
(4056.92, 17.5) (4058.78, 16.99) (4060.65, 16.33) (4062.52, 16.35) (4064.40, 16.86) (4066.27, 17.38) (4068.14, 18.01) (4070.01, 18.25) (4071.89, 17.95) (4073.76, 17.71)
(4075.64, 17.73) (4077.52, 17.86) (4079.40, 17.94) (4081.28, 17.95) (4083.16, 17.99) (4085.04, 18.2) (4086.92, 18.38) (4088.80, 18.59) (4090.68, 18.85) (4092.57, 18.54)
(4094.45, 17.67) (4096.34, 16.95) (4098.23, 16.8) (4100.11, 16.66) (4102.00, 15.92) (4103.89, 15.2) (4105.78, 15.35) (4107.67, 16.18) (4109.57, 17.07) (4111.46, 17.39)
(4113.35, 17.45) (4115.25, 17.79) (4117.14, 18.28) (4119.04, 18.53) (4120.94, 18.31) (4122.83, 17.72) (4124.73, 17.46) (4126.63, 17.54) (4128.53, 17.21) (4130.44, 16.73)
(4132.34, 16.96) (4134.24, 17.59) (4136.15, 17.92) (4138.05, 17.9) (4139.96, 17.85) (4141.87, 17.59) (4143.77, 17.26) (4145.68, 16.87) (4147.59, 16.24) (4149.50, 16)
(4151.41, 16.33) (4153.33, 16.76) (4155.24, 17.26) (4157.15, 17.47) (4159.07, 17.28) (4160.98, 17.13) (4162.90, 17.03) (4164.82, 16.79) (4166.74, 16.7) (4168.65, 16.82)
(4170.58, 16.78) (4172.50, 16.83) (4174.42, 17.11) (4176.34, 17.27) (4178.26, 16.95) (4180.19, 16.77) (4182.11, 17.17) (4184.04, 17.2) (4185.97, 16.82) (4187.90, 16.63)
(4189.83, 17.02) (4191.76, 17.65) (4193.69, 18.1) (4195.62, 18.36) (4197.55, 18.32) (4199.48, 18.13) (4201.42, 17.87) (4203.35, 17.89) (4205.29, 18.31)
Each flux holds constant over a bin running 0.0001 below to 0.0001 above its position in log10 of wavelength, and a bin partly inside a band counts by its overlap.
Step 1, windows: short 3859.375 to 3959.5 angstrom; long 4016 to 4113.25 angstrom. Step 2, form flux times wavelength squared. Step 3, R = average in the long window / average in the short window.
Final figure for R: 1.71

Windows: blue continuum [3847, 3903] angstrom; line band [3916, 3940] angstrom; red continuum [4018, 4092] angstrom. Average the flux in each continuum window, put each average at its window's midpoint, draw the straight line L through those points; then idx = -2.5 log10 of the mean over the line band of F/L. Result 0.37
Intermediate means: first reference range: 10.9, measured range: 9.11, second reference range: 17.4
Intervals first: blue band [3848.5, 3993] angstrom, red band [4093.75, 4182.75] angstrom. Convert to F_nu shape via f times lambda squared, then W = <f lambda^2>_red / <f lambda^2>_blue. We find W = 1.70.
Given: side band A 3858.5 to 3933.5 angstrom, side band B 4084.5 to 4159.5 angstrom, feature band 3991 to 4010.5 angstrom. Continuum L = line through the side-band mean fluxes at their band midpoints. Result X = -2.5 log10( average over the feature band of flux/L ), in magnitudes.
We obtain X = -0.22 mag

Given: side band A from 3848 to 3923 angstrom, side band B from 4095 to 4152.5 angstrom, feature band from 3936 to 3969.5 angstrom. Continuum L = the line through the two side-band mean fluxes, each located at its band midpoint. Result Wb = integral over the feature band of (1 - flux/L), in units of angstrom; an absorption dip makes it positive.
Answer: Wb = 7.0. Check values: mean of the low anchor 11.4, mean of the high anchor 17.1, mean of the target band 10.3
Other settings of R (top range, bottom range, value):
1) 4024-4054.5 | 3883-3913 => 1.51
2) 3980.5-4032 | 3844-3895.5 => 1.72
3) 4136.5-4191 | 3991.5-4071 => 1.05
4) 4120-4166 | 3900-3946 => 1.84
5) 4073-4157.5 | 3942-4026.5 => 1.30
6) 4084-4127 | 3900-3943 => 1.83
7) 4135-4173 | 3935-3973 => 1.87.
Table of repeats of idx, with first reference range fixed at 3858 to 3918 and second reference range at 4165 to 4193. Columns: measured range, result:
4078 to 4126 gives -0.130 mag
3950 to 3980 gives 0.193 mag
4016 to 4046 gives -0.213 mag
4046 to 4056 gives -0.163 mag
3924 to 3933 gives 0.399 mag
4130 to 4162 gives -0.050 mag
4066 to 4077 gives -0.193 mag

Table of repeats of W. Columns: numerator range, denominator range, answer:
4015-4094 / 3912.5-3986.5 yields 1.73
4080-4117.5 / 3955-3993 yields 1.53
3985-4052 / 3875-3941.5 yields 1.69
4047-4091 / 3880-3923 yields 1.59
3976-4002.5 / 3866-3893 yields 1.50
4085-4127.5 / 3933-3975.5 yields 1.89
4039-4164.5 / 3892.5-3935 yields 1.69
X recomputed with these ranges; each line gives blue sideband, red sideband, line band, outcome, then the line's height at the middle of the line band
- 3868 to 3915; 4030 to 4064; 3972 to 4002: 0.01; 14.9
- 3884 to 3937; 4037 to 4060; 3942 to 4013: 0.04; 13.9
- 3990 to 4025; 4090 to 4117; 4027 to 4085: 0.00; 17.2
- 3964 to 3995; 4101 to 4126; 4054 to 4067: -0.11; 15.4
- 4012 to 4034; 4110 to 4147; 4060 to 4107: 0.01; 17.6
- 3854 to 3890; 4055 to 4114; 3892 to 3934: 0.05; 12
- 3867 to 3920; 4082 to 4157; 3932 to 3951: 0.38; 12.9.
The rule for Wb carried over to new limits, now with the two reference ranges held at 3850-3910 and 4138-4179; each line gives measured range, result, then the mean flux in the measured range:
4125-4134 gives -0.4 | 17.2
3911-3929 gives 0.8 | 11.5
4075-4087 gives -2.0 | 18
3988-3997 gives -2.1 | 16.7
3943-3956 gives 0.6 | 12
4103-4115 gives -0.4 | 16.5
